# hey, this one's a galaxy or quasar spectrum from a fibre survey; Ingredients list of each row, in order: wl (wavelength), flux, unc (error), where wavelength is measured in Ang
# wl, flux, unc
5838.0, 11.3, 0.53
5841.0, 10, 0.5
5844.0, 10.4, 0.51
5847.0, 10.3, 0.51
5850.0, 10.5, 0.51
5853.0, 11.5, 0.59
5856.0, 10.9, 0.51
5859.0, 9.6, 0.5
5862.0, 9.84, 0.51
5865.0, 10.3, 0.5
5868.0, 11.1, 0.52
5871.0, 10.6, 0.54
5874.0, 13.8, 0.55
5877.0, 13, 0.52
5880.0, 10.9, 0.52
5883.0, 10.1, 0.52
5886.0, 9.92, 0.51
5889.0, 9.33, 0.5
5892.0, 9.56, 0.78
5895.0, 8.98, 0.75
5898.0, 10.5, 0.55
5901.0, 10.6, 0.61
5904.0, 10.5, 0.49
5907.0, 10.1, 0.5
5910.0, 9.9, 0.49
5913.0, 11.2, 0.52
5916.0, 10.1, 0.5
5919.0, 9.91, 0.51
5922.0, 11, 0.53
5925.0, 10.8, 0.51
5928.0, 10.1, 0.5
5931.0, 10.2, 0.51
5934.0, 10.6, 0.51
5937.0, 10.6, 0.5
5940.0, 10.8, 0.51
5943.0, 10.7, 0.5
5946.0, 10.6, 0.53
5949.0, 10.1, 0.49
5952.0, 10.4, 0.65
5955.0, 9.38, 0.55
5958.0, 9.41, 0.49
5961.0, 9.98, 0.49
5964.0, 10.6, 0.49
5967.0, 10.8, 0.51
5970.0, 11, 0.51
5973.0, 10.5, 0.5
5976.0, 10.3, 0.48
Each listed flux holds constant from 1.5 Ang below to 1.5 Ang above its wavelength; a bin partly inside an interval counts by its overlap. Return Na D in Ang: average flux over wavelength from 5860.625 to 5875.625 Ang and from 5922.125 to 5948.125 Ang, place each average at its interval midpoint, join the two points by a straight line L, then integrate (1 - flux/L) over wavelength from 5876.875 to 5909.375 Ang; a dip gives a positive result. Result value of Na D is 2.2 Ang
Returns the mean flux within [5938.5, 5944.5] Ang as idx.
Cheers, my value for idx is 10.8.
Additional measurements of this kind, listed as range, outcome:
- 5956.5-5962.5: 9.7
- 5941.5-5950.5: 10.5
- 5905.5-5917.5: 10.3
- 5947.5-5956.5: 9.96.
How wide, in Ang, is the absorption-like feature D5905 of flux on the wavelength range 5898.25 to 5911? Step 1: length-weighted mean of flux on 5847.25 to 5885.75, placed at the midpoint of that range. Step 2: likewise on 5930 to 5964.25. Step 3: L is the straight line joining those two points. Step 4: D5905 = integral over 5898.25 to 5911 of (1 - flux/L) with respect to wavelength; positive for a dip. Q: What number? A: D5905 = 0.4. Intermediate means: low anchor 11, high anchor 10.3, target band 10.3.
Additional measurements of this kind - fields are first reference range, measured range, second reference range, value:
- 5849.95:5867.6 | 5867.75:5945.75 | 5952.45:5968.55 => -2.2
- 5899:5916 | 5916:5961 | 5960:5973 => 0.9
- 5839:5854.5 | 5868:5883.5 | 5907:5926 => -1.8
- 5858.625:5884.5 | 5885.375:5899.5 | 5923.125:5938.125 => 1.6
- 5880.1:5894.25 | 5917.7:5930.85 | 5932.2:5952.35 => -0.2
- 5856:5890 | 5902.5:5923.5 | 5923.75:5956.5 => 0.3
